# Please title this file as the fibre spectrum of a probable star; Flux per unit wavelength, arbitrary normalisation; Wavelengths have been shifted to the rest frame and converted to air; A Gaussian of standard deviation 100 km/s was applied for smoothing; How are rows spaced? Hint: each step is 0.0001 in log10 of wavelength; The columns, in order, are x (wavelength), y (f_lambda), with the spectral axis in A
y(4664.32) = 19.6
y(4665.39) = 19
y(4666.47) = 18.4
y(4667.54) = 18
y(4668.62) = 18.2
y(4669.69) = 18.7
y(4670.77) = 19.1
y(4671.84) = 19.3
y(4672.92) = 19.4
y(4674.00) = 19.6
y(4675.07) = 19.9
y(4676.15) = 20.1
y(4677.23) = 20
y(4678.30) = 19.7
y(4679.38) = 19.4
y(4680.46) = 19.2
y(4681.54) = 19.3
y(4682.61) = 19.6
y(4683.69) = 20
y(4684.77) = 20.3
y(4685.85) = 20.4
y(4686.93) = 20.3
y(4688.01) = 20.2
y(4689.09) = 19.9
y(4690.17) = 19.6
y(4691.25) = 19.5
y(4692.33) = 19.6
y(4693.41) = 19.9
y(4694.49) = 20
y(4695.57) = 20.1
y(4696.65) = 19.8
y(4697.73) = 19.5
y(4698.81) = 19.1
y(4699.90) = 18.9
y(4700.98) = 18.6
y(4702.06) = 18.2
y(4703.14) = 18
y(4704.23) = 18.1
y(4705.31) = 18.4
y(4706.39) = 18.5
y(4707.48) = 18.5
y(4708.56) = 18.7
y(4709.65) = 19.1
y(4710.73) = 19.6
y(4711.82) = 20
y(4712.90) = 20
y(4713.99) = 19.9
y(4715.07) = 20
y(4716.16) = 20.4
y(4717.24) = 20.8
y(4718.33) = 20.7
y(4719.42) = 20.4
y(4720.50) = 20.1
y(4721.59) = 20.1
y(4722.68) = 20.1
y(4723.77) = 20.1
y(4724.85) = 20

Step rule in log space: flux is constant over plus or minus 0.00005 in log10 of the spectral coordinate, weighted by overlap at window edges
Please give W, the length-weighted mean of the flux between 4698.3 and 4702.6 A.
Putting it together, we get 18.7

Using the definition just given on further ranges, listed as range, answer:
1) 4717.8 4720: 20.6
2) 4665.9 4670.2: 18.3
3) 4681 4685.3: 19.8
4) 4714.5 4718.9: 20.5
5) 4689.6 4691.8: 19.6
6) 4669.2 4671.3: 18.9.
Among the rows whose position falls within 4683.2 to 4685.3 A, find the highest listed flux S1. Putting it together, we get 20.3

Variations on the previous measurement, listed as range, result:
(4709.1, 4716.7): 20.4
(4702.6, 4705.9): 18.4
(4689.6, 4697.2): 20.1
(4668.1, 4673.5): 19.4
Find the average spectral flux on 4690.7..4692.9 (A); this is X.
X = 19.6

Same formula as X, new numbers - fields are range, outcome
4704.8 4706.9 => 18.5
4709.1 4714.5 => 19.7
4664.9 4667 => 18.6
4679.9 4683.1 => 19.4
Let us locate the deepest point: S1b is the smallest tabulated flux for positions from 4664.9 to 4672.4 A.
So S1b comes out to 18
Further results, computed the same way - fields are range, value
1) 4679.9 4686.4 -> 19.2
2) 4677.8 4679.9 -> 19.4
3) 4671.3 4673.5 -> 19.3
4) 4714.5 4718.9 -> 20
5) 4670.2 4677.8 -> 19.1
